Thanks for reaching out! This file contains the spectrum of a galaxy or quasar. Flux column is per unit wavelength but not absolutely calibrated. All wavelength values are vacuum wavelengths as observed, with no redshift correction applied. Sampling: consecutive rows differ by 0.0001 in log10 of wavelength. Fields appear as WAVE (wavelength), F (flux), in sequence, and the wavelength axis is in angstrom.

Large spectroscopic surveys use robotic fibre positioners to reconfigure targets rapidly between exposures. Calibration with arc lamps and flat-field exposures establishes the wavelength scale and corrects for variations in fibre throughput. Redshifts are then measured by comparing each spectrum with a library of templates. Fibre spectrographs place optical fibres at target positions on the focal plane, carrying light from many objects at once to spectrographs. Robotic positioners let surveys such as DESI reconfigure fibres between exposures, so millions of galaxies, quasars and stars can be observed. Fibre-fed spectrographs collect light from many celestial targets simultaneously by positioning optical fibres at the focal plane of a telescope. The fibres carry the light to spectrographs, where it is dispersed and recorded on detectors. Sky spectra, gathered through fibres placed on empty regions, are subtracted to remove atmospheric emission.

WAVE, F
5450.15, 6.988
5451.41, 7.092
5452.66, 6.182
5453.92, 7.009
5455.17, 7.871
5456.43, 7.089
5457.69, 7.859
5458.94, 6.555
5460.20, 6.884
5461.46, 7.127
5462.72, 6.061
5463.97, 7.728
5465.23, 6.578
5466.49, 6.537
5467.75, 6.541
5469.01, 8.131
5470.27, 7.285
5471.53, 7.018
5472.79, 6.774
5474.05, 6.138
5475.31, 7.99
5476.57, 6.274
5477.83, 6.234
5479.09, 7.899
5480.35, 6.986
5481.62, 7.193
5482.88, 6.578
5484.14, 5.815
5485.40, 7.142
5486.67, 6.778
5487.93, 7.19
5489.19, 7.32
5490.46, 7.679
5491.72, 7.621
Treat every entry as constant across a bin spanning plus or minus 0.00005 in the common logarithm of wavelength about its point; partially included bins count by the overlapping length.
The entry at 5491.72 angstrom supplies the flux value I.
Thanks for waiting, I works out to 7.621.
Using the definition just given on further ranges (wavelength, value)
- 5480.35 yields 6.986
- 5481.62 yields 7.193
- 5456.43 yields 7.089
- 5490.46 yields 7.679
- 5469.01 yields 8.131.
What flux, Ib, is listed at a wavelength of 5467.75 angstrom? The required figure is 6.541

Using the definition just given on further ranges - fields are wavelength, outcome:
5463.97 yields 7.728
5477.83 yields 6.234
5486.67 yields 6.778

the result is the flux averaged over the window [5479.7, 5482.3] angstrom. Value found 7.08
